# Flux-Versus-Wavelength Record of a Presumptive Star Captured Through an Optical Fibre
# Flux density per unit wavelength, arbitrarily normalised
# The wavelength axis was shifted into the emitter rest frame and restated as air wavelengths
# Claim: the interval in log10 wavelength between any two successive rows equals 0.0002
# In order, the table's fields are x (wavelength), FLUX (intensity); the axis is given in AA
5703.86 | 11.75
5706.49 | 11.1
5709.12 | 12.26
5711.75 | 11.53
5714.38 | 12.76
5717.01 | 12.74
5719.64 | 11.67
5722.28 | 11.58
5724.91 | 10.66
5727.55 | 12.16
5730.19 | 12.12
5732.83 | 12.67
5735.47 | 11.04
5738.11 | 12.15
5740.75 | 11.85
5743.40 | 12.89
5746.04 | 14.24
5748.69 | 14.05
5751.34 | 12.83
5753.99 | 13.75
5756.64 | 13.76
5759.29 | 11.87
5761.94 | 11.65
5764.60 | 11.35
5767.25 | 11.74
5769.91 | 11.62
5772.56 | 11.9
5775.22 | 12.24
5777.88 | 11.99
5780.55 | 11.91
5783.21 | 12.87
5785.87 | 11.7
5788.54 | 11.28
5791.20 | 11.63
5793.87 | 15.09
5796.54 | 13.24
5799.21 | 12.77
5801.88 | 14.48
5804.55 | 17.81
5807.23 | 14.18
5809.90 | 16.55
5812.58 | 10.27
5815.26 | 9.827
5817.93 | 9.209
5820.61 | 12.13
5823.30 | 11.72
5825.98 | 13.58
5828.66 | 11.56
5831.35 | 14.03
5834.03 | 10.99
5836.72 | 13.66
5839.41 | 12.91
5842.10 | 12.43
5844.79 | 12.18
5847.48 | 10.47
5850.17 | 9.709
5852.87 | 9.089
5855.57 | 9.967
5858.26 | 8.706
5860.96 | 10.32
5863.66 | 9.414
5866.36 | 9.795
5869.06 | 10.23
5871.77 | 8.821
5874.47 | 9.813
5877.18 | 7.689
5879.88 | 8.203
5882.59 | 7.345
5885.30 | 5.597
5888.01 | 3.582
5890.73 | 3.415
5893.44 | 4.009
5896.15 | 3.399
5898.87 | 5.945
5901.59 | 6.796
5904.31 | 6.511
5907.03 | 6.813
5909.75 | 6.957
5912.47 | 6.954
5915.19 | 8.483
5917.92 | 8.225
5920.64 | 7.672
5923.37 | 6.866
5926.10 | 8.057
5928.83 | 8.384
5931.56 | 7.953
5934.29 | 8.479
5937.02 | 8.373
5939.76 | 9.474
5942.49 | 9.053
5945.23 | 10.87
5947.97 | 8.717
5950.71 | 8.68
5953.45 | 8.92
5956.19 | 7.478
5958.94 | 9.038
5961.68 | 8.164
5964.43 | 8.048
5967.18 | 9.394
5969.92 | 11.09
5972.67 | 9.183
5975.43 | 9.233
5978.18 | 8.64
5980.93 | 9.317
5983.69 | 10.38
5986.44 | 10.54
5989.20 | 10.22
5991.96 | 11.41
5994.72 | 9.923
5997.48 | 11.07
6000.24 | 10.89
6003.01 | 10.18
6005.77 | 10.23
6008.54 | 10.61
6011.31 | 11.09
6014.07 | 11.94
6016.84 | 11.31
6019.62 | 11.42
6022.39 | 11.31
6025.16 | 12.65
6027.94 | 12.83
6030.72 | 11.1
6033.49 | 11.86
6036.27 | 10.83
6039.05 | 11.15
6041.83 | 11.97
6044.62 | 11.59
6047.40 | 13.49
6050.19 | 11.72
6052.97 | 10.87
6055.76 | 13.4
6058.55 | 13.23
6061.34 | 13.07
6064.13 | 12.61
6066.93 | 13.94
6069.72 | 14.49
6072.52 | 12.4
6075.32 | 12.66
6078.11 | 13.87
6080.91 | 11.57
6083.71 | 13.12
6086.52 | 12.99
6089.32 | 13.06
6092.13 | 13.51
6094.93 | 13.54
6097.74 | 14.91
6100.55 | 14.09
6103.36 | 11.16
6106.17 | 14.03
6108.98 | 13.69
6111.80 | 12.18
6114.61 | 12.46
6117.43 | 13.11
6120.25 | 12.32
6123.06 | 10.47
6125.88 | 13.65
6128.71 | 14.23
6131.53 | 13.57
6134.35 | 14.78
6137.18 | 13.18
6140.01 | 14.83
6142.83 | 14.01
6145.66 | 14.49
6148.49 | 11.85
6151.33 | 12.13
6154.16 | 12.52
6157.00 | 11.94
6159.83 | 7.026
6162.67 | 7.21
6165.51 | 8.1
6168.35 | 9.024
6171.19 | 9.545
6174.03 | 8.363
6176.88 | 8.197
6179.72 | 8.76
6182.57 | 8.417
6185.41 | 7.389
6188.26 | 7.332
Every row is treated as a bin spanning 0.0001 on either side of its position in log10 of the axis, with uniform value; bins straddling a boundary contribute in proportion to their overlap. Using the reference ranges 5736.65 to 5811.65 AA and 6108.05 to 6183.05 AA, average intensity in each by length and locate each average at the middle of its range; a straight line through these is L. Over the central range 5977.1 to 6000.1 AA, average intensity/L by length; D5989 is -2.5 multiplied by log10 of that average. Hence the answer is 0.18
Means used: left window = 13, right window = 11.5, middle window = 10.2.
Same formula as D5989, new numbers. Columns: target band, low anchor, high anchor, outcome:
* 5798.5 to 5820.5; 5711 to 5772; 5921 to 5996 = -0.16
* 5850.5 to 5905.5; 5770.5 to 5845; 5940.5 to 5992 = 0.44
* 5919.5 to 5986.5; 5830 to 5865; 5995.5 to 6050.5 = 0.26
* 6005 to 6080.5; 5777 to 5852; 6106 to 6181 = -0.02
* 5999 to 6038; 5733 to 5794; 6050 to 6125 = 0.14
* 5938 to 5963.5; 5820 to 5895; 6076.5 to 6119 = 0.23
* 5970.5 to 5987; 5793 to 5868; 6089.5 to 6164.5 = 0.28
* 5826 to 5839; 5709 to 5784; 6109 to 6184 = -0.05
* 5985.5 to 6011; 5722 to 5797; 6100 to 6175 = 0.15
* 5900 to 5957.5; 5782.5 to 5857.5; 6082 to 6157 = 0.49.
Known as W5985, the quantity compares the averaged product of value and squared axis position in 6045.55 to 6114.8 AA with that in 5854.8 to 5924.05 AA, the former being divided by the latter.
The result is 1.89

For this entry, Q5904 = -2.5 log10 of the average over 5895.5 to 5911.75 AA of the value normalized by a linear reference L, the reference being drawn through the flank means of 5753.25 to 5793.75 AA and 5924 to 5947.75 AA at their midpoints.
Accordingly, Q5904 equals 0.45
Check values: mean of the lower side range 12.2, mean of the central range 6.22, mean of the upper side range 8.77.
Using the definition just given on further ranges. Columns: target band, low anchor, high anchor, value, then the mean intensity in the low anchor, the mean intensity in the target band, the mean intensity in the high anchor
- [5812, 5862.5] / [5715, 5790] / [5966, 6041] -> 0.05 mag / 12.2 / 11.2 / 10.7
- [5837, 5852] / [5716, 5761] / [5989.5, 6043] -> 0.04 mag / 12.5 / 11.6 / 11.2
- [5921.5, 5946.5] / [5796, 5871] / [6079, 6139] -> 0.39 mag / 11.8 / 8.59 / 13.1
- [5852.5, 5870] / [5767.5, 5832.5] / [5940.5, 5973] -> 0.16 mag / 12.6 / 9.67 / 9.06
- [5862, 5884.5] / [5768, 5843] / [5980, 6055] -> 0.35 mag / 12.6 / 8.85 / 11.2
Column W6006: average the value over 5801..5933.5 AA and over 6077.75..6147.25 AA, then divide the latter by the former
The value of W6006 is 1.41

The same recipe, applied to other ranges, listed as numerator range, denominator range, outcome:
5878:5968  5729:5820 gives 0.59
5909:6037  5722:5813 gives 0.76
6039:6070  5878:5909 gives 2.23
